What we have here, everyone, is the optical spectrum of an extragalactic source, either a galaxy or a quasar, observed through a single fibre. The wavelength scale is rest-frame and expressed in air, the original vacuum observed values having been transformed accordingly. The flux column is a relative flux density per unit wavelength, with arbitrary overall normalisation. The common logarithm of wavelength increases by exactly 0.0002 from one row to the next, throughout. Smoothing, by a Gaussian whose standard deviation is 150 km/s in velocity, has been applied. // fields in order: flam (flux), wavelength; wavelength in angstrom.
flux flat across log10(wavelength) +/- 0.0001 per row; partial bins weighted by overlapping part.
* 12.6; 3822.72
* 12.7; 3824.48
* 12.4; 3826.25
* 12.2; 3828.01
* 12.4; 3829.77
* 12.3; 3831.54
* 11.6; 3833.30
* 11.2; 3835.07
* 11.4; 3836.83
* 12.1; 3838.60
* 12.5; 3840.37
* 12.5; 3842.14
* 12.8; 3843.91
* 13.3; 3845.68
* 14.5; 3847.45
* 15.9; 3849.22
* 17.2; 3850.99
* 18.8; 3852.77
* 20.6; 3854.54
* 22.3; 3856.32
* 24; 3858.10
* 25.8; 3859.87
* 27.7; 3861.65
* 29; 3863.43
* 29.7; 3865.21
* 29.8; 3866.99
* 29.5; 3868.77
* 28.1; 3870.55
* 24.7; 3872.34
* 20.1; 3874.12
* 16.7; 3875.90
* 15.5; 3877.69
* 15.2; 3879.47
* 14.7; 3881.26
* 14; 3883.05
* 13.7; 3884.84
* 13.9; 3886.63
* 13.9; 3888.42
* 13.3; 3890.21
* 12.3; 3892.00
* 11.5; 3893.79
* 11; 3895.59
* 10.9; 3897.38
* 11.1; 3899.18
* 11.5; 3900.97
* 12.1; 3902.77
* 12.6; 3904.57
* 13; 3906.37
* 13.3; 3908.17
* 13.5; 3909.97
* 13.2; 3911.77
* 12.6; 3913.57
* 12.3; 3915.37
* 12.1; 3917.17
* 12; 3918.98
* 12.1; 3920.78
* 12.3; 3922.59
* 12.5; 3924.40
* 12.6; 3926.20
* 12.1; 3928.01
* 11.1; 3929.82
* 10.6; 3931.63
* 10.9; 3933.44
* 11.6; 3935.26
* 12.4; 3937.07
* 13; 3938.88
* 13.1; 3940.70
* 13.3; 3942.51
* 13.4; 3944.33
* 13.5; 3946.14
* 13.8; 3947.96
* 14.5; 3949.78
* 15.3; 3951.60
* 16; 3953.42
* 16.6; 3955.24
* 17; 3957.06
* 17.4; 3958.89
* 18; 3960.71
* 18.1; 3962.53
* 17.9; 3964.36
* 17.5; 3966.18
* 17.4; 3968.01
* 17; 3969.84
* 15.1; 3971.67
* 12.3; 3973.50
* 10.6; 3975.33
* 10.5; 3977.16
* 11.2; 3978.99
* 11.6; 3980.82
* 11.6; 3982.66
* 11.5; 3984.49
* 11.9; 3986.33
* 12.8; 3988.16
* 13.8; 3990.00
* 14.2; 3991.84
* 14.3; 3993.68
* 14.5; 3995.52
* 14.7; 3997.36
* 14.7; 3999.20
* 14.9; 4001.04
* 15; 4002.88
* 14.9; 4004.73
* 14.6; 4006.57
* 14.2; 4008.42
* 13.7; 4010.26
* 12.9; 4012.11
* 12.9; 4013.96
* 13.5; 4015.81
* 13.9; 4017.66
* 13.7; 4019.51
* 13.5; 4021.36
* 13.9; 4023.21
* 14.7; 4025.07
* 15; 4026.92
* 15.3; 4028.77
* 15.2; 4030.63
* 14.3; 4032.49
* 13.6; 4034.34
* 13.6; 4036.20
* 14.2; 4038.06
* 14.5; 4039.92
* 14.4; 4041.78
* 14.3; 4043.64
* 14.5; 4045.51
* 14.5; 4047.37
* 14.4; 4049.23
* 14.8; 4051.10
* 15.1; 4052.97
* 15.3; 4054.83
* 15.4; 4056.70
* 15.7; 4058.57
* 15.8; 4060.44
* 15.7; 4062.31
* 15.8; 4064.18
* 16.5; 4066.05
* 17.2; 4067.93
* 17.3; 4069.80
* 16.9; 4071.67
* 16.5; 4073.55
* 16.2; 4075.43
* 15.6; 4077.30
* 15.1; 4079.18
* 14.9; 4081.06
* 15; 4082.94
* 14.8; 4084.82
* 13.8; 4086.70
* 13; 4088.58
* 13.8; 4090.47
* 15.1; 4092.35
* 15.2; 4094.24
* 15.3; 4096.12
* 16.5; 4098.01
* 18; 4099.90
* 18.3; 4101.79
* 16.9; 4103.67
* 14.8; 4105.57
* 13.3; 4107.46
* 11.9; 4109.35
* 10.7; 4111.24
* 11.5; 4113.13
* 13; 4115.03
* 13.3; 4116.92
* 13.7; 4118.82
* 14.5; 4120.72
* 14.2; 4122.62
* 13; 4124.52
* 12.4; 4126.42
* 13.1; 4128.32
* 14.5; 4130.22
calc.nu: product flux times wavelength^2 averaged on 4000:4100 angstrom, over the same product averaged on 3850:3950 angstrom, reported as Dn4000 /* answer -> 1.02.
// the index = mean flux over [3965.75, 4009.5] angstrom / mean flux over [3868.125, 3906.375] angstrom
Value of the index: 0.89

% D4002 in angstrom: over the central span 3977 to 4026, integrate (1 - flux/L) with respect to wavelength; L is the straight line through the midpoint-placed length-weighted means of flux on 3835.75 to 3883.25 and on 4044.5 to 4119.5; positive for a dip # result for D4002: 9.28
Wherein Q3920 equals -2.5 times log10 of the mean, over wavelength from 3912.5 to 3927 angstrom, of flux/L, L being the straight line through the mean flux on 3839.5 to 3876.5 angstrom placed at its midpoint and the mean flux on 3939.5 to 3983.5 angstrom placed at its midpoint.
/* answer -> 0.37 mag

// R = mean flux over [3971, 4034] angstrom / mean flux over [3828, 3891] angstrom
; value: 0.8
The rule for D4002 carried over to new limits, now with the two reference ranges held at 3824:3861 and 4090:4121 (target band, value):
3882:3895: 1.7 angstrom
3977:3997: 2.9 angstrom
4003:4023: 1.2 angstrom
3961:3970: -1.7 angstrom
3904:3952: 7.5 angstrom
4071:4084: -1.0 angstrom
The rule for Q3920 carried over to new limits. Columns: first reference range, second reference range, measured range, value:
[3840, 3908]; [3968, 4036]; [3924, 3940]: 0.31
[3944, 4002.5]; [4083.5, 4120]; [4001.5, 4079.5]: -0.03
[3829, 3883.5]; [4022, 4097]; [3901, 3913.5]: 0.35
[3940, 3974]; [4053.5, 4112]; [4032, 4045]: 0.10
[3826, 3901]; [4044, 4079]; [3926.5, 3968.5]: 0.13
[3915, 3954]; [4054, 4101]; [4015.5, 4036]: 0.03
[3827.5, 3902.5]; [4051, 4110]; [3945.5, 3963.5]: 0.02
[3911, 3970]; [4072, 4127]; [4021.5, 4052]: -0.01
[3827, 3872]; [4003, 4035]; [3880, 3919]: 0.34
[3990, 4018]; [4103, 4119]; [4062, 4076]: -0.22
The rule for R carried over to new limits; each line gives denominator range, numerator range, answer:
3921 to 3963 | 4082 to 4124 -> 1.04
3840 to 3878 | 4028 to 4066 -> 0.70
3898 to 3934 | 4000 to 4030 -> 1.16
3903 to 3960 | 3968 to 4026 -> 1.03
